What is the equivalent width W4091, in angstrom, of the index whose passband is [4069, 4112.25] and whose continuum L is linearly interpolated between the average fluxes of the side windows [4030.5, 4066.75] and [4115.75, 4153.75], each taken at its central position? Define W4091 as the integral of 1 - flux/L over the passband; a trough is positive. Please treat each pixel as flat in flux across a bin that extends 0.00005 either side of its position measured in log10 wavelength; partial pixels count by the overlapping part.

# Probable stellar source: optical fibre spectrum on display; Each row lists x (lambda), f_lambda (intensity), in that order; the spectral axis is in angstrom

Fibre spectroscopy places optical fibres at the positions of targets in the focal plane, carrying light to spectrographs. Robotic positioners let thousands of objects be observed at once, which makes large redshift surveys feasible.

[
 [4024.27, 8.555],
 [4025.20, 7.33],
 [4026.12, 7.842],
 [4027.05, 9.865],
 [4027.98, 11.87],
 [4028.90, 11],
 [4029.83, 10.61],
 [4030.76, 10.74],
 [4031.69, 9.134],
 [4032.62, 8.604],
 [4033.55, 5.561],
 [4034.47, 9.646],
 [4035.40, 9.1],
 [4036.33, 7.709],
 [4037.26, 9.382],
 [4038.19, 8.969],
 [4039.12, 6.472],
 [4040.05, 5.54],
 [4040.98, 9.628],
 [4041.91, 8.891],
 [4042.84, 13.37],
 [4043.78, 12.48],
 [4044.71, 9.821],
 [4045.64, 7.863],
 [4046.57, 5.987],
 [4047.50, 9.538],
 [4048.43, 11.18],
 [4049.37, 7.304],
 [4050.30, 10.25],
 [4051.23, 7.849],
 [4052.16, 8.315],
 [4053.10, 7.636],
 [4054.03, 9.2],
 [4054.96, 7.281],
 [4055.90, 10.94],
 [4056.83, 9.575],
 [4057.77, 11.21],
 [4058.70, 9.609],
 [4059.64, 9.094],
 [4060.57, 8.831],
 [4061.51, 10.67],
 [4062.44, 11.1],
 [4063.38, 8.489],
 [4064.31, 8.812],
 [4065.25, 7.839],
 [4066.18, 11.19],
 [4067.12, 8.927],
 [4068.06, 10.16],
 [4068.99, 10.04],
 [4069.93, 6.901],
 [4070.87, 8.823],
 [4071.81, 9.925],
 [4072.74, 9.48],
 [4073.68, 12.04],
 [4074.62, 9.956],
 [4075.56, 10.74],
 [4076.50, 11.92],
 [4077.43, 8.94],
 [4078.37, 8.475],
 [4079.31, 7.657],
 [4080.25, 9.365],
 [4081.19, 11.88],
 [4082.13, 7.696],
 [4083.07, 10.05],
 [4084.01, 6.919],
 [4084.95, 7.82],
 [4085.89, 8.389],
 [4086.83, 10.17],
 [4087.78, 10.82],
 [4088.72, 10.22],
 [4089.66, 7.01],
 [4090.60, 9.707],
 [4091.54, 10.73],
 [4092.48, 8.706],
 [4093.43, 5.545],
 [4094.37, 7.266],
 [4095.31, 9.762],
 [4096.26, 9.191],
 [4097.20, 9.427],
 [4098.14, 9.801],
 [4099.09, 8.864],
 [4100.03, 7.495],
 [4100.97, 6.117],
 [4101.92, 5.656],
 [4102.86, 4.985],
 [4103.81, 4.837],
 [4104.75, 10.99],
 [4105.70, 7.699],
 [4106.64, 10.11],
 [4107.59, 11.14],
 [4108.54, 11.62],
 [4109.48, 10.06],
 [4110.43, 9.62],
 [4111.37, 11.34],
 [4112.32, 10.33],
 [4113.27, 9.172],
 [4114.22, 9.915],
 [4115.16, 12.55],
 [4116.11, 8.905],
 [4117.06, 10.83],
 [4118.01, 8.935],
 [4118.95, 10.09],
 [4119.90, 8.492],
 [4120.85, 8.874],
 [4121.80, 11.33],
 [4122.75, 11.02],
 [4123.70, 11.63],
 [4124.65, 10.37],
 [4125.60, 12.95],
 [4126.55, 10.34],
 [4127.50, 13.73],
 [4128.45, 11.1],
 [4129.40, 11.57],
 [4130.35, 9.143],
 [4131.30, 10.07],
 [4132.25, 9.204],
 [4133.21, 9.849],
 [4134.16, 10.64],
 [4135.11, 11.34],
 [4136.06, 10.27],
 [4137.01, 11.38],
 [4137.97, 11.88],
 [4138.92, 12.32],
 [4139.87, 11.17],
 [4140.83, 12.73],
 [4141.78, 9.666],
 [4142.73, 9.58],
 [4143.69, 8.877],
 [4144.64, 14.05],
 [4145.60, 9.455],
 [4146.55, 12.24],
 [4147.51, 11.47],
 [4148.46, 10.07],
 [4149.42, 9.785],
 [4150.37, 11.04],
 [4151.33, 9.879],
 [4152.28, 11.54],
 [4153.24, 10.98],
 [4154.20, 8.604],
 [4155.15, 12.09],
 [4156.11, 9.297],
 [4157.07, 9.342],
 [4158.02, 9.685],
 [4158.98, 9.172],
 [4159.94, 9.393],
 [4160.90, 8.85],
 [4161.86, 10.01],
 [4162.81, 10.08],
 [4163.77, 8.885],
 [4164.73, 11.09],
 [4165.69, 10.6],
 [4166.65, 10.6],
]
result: 3.7 angstrom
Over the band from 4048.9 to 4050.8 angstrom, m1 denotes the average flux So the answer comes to 8.77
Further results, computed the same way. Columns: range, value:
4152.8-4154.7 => 9.82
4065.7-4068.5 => 10.1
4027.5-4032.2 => 10.6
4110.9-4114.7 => 10.2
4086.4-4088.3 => 10.5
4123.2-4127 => 11.3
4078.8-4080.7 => 8.5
